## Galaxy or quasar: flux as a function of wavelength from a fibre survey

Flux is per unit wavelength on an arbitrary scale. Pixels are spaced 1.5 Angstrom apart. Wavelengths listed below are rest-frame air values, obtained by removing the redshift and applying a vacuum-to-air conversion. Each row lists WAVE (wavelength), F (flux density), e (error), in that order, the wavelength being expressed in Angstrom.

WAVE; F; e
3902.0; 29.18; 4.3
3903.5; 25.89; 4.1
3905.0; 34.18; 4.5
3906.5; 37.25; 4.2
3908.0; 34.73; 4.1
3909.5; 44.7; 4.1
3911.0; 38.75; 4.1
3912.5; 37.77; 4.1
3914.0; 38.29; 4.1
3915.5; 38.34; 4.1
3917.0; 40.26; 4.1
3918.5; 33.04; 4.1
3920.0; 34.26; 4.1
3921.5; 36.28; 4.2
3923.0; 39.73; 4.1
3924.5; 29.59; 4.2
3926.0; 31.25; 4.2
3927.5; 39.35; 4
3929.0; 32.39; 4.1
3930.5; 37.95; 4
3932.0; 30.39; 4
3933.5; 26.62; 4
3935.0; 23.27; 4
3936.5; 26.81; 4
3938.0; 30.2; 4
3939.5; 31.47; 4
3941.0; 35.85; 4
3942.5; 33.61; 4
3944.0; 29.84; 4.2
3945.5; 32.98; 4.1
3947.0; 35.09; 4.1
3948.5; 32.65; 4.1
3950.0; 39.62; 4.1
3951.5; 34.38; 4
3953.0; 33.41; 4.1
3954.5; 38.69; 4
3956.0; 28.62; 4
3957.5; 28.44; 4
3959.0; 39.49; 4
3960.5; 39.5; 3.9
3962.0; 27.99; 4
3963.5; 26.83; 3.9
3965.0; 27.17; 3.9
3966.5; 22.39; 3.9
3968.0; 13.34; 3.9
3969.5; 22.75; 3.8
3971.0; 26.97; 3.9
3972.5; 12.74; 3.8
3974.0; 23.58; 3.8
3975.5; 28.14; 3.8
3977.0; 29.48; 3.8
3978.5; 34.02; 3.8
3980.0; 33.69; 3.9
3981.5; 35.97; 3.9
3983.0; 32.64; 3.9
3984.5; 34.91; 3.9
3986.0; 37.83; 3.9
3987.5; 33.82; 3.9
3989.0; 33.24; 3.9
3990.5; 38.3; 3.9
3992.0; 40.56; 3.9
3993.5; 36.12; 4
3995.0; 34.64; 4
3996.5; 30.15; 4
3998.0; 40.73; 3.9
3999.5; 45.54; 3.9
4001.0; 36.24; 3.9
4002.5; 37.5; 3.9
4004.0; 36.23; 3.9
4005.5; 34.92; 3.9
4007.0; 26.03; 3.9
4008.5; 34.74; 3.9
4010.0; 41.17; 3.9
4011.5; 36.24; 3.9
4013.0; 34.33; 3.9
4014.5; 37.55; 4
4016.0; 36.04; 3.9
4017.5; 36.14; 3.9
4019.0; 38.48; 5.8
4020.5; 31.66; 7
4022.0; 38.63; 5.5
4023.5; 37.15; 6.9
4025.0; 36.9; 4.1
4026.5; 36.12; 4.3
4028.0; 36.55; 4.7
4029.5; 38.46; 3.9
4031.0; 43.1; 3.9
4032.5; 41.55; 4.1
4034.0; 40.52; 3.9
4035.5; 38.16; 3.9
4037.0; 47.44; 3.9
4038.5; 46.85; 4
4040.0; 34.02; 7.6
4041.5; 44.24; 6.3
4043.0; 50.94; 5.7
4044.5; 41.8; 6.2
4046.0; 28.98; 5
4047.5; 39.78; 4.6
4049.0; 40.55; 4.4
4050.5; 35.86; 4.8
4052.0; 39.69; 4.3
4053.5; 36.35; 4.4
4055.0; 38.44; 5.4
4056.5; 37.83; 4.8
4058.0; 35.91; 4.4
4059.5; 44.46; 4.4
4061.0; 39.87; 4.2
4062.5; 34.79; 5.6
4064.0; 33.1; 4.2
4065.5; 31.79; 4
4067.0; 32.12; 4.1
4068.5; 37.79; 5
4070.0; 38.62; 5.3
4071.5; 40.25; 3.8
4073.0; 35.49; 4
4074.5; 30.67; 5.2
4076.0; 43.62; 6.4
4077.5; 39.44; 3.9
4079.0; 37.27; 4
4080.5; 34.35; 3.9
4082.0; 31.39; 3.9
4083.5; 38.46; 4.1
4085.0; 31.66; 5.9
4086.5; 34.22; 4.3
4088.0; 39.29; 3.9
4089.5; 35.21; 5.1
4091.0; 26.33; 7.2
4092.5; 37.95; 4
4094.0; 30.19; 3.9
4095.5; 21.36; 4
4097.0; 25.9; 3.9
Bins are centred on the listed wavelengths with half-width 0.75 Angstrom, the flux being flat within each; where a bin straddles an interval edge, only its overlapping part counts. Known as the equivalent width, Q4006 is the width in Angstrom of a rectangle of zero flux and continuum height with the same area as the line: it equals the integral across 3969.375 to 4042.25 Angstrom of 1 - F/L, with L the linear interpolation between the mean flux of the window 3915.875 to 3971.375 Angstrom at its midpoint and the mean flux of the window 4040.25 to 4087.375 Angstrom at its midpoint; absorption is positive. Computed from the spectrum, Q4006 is -1.9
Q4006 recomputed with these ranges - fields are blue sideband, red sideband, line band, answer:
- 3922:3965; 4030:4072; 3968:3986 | 3.3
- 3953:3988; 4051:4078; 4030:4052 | -3.5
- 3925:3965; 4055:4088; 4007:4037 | -2.2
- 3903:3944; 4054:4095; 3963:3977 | 4.7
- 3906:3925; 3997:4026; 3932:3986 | 9.9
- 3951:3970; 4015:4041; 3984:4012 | -1.4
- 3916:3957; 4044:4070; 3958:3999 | 4.2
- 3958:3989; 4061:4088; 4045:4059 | -1.2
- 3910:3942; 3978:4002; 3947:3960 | 0.1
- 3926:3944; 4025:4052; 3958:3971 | 2.5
